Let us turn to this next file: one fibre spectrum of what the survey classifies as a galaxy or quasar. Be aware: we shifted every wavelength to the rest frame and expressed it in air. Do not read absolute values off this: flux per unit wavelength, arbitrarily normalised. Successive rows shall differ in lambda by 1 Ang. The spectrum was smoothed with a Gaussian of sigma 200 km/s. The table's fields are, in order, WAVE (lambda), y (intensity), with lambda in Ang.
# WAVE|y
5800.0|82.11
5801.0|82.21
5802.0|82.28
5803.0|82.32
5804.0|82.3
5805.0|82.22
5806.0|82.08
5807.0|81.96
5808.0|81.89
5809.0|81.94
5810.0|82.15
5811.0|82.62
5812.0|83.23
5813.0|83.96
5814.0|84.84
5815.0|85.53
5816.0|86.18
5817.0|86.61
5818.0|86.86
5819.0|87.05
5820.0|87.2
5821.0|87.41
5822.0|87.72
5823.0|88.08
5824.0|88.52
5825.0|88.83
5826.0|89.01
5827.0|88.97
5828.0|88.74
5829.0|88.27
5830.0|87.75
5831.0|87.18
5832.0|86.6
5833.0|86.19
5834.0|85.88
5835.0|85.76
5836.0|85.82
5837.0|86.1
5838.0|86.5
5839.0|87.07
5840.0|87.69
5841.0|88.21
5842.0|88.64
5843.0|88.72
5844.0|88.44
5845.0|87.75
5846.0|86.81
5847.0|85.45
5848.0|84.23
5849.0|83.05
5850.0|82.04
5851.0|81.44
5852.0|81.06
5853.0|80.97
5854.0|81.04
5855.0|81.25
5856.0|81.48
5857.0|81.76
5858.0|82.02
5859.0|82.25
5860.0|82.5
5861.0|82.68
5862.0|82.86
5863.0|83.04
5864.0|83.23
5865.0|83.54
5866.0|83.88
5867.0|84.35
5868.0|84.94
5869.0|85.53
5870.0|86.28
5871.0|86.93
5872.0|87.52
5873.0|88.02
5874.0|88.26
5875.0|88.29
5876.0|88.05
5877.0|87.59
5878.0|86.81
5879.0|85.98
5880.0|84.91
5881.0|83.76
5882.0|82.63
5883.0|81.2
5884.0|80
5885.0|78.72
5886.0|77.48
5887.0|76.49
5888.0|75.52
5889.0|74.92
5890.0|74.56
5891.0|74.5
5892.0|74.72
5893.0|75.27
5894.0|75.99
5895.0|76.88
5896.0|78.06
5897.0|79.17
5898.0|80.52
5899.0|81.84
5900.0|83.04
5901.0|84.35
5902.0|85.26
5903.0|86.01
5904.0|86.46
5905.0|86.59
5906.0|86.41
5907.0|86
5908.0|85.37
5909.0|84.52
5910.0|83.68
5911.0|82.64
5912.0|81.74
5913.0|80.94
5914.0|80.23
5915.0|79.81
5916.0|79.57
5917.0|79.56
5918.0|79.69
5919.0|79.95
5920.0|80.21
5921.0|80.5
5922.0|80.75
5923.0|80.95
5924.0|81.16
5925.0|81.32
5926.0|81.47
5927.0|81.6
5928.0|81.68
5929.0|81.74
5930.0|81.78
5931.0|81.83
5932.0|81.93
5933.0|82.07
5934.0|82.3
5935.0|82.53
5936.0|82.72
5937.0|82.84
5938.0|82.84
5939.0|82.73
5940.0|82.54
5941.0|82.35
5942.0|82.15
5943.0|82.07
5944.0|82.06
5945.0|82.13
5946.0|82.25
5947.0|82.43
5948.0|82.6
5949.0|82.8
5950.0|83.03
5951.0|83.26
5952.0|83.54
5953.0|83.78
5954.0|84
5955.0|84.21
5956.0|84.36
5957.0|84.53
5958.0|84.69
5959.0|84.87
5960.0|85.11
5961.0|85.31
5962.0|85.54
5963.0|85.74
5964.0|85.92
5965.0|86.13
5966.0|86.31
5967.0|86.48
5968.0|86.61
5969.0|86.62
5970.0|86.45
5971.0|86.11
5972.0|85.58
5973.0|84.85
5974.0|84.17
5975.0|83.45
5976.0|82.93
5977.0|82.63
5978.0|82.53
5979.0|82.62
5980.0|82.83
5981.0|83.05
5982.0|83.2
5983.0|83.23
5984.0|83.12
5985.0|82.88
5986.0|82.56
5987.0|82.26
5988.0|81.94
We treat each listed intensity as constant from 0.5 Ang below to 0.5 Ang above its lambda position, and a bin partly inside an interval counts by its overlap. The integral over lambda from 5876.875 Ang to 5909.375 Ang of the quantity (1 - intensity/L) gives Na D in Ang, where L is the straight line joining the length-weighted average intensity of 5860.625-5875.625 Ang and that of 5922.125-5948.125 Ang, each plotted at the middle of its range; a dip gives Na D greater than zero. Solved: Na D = 1.1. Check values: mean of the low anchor 85.3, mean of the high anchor 82.1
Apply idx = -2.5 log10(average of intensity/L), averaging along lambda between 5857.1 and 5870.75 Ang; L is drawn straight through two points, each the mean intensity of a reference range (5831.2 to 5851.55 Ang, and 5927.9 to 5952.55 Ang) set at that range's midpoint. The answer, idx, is 0.02 mag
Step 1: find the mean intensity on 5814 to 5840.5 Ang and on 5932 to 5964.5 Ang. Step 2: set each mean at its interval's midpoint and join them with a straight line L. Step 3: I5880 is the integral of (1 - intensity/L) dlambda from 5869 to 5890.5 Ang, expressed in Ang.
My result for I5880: 0.6 Ang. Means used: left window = 87.2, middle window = 83.1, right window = 83.4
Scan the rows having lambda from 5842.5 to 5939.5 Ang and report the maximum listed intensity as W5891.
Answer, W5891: 88.72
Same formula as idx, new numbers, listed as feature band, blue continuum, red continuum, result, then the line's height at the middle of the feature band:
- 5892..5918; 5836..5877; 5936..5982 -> 0.034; 84.4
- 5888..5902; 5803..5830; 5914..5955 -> 0.066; 83.1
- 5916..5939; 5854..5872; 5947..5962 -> 0.032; 83.9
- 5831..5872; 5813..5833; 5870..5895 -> -0.001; 84.6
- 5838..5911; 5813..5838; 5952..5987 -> 0.039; 86.2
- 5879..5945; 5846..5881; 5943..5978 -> 0.041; 84.3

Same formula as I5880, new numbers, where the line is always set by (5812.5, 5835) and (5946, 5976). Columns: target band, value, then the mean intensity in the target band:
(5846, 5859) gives 0.6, 82.3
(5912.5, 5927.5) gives 0.9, 80.5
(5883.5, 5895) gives 1.3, 76.2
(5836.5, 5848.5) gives 0.0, 87.1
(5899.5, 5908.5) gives 0.0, 85.5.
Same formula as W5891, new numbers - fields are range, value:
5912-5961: 85.31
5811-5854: 89.01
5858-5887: 88.29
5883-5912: 86.59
